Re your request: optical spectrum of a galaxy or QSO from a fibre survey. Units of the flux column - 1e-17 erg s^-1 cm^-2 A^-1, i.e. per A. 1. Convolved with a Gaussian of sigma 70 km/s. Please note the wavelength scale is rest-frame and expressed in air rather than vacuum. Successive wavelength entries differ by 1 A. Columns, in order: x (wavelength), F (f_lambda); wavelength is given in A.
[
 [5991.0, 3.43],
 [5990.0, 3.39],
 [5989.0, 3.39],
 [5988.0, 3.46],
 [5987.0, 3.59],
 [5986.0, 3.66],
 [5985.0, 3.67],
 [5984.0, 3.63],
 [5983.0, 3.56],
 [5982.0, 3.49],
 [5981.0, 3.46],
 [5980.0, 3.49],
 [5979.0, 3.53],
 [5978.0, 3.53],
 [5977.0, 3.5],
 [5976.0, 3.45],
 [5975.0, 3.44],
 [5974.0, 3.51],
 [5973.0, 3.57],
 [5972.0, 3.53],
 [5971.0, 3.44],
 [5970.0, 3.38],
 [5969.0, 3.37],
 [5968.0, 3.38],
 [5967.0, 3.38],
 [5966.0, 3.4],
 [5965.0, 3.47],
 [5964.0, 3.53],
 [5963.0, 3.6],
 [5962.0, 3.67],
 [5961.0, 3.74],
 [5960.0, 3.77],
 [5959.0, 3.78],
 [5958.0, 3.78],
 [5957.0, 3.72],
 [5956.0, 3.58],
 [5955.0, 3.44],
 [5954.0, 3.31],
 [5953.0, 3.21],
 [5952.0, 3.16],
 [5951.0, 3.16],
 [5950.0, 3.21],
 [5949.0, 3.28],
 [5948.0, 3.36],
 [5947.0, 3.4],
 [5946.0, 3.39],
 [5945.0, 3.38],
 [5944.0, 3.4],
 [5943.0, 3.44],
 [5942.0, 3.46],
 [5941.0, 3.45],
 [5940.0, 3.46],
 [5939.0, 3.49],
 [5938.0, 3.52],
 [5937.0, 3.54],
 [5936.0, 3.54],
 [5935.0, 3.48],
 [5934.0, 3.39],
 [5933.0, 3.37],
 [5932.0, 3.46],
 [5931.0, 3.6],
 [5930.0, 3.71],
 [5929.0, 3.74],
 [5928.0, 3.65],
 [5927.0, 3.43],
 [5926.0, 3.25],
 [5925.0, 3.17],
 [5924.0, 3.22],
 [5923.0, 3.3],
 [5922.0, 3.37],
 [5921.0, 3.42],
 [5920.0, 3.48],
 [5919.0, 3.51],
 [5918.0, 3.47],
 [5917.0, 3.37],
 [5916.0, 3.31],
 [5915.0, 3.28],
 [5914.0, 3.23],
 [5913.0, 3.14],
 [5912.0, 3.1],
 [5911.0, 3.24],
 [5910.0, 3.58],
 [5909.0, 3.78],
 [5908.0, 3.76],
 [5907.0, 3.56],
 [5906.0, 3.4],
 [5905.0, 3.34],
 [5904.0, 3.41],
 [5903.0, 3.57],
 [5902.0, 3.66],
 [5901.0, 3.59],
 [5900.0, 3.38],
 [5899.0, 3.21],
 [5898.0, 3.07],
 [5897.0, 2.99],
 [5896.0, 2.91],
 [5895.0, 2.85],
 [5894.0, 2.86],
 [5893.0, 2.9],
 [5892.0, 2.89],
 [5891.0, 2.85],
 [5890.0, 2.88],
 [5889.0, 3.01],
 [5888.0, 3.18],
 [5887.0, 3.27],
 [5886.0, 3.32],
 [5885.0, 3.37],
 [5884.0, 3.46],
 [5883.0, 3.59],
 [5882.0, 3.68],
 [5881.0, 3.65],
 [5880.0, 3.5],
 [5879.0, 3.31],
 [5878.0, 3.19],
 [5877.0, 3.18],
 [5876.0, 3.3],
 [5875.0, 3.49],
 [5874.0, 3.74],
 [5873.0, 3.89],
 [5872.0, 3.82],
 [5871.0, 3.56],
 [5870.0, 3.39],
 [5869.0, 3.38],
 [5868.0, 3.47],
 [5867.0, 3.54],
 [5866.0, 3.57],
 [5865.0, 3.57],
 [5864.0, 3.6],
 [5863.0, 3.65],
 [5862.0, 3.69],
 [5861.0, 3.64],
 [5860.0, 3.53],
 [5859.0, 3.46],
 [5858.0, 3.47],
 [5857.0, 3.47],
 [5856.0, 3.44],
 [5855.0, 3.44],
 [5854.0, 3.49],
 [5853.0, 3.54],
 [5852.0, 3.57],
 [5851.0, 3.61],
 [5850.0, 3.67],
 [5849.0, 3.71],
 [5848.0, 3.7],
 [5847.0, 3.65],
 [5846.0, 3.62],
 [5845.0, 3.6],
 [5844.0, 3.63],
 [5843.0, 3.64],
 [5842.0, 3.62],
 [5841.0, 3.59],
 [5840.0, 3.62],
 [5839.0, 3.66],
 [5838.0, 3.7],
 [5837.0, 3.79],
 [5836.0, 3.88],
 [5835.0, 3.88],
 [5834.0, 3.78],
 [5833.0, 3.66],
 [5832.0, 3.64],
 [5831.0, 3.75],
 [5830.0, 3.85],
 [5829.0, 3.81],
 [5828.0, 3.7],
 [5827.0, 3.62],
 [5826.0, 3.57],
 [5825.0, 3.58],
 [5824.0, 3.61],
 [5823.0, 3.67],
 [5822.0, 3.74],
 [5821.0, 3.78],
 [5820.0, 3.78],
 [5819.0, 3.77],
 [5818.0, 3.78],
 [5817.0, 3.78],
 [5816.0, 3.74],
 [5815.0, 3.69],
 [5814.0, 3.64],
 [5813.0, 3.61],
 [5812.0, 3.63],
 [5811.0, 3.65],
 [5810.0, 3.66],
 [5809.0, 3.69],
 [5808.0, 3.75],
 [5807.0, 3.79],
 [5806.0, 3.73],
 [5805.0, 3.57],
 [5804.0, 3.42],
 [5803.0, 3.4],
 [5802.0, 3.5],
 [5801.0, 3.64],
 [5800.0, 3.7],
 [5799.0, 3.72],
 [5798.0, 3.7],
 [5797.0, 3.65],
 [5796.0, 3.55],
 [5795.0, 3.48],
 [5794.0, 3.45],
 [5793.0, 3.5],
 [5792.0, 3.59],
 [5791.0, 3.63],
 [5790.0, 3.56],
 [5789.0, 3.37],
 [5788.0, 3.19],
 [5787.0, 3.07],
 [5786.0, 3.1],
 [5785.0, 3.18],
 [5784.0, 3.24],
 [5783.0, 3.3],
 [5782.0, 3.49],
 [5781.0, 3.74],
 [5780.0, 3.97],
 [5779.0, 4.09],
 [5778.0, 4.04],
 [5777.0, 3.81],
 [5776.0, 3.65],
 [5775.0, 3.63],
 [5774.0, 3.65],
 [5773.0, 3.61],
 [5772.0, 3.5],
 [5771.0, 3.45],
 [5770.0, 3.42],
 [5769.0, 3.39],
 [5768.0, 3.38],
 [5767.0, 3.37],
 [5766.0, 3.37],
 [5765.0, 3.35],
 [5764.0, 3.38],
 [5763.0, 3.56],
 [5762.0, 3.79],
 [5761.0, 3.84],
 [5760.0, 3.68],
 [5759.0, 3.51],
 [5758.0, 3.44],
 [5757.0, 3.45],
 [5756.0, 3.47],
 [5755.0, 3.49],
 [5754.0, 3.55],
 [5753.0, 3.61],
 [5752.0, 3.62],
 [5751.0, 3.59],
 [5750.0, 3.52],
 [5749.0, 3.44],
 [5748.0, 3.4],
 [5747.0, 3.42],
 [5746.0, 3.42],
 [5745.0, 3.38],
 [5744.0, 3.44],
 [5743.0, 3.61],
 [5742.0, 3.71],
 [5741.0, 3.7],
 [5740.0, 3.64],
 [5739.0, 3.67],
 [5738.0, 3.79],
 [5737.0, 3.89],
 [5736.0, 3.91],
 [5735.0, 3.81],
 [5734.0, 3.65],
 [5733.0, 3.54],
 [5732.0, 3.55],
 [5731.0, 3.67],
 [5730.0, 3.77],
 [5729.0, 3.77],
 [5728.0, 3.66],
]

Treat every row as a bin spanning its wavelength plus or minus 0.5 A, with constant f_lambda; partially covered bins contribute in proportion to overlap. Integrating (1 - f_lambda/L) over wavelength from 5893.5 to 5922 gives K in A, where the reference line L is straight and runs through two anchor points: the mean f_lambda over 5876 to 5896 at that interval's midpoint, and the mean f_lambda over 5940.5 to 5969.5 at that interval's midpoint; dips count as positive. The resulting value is -0.5 A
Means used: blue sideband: 3.2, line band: 3.34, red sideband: 3.46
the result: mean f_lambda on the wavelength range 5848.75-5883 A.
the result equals 3.54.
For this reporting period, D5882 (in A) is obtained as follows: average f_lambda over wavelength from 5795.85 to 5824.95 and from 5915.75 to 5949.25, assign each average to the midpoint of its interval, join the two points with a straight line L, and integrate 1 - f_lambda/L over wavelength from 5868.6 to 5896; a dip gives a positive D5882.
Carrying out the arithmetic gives 1.7 A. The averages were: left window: 3.67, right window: 3.44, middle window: 3.31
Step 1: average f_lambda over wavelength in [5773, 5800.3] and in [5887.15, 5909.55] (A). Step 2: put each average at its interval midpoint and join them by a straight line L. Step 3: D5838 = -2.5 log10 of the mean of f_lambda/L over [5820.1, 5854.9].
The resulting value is -0.08 mag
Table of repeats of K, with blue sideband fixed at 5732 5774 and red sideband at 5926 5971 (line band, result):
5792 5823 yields -1.0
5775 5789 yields 0.1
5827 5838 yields -0.8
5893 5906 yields 1.0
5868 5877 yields -0.1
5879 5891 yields 0.6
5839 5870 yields -0.5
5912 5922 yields 0.4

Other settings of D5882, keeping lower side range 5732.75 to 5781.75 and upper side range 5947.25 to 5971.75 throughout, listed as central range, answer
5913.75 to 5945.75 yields 0.4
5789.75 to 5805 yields 0.0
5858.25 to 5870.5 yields 0.0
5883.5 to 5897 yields 1.7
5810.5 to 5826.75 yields -0.6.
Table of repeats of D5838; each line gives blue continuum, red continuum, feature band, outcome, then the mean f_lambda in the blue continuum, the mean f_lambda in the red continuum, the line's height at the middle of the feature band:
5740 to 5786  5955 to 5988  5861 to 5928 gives 0.06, 3.54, 3.55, 3.55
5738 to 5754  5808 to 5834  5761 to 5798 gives 0.03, 3.55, 3.7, 3.62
